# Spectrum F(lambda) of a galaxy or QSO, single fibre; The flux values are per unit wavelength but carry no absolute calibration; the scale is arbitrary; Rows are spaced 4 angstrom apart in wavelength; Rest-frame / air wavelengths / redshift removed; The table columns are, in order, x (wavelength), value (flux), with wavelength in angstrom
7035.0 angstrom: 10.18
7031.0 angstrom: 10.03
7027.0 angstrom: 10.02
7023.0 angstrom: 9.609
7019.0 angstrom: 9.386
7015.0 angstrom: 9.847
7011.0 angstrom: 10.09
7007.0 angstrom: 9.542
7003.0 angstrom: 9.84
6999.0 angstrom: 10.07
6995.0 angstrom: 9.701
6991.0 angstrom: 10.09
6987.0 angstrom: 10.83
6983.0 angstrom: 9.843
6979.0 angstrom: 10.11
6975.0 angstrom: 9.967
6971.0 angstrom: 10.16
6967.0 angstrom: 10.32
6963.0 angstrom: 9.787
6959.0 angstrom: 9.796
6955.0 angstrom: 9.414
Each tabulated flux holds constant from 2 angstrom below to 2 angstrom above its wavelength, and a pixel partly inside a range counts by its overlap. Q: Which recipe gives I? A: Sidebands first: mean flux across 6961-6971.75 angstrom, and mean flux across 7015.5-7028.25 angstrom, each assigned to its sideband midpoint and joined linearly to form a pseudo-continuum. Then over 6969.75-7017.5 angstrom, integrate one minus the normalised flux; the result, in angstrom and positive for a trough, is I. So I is -0.6 angstrom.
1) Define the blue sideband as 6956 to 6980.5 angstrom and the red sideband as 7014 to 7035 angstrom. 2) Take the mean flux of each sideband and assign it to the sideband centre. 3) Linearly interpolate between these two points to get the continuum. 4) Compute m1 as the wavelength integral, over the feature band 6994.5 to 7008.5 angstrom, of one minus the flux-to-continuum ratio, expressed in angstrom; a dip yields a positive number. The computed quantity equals 0.1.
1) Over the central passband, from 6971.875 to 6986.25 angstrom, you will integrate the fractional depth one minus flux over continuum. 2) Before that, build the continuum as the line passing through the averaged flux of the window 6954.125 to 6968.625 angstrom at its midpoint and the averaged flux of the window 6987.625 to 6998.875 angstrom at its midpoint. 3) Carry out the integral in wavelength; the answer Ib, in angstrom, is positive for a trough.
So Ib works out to -0.2 angstrom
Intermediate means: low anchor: 9.85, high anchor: 10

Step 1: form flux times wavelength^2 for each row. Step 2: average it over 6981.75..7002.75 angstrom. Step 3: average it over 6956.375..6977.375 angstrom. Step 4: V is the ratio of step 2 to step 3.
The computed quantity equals 1.02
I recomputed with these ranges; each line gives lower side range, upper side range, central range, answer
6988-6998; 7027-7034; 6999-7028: 0.7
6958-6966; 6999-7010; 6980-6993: -0.6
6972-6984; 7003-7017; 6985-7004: -0.4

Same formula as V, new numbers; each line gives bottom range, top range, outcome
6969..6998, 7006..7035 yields 0.98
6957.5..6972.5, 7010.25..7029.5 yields 0.99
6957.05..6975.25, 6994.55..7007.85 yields 0.99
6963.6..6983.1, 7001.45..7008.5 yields 0.97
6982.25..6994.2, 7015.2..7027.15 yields 0.95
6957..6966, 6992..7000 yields 1.01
